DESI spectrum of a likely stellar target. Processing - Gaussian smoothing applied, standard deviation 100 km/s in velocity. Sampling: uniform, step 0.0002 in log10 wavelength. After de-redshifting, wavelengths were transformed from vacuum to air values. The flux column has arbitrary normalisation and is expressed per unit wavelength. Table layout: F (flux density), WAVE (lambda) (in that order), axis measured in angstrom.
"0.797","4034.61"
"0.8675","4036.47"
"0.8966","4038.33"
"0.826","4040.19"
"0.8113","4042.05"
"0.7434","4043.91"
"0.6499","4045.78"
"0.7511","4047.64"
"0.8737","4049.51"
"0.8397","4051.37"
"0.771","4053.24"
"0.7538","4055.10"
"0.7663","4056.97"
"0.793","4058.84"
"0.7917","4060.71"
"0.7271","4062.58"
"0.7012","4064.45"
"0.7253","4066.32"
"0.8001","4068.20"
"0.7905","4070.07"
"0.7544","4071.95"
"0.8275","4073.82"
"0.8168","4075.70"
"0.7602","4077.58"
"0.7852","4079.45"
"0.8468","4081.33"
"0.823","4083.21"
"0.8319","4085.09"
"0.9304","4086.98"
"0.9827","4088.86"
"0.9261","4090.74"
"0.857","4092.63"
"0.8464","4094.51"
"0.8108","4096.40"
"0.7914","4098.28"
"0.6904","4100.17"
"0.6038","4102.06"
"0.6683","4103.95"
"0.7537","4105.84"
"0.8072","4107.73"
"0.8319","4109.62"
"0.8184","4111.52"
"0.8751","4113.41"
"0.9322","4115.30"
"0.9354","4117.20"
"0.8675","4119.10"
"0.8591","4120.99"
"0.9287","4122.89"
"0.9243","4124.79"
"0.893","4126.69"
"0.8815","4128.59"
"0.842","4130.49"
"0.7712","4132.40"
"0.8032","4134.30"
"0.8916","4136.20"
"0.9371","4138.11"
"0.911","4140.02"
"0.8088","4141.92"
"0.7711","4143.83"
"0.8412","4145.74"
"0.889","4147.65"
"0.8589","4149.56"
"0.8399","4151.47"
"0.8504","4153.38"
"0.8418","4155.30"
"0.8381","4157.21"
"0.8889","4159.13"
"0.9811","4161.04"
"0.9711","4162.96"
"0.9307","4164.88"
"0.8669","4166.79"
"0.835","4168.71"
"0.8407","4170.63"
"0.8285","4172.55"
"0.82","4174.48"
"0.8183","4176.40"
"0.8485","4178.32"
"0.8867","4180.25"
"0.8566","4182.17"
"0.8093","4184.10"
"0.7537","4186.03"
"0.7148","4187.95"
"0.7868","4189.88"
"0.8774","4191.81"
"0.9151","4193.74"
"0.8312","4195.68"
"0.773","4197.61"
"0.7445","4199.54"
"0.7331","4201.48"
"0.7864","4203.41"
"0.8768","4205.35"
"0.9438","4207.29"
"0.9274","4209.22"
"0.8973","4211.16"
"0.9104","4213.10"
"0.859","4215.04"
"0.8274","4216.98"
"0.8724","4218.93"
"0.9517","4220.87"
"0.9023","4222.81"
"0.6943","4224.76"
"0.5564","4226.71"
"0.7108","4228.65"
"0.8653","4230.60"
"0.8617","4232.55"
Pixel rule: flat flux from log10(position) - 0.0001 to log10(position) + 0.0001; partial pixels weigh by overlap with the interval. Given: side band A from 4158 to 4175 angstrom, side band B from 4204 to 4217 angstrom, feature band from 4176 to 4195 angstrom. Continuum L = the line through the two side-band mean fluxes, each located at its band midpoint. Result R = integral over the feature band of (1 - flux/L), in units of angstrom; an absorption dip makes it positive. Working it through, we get 1.3 angstrom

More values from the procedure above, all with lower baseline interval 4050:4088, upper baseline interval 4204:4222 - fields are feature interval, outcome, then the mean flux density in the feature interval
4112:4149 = -1.5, 0.871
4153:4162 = -0.3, 0.882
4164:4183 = 0.3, 0.853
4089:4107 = 0.7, 0.782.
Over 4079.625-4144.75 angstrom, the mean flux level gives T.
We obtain 0.842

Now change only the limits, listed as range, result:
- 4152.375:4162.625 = 0.885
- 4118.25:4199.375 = 0.853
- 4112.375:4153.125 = 0.869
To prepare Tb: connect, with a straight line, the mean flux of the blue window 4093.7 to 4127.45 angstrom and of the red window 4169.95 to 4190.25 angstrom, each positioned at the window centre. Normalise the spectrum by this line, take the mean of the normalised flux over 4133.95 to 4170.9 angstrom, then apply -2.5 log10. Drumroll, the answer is -0.068 mag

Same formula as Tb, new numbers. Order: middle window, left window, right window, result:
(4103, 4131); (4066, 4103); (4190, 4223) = -0.040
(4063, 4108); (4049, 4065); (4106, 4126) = 0.038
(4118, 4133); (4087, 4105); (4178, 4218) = -0.078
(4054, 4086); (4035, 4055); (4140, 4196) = 0.039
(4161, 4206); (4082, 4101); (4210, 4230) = -0.007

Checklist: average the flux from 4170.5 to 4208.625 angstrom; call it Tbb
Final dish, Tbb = 0.823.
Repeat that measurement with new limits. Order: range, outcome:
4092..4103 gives 0.764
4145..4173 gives 0.875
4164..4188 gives 0.836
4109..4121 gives 0.877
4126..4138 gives 0.852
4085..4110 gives 0.808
